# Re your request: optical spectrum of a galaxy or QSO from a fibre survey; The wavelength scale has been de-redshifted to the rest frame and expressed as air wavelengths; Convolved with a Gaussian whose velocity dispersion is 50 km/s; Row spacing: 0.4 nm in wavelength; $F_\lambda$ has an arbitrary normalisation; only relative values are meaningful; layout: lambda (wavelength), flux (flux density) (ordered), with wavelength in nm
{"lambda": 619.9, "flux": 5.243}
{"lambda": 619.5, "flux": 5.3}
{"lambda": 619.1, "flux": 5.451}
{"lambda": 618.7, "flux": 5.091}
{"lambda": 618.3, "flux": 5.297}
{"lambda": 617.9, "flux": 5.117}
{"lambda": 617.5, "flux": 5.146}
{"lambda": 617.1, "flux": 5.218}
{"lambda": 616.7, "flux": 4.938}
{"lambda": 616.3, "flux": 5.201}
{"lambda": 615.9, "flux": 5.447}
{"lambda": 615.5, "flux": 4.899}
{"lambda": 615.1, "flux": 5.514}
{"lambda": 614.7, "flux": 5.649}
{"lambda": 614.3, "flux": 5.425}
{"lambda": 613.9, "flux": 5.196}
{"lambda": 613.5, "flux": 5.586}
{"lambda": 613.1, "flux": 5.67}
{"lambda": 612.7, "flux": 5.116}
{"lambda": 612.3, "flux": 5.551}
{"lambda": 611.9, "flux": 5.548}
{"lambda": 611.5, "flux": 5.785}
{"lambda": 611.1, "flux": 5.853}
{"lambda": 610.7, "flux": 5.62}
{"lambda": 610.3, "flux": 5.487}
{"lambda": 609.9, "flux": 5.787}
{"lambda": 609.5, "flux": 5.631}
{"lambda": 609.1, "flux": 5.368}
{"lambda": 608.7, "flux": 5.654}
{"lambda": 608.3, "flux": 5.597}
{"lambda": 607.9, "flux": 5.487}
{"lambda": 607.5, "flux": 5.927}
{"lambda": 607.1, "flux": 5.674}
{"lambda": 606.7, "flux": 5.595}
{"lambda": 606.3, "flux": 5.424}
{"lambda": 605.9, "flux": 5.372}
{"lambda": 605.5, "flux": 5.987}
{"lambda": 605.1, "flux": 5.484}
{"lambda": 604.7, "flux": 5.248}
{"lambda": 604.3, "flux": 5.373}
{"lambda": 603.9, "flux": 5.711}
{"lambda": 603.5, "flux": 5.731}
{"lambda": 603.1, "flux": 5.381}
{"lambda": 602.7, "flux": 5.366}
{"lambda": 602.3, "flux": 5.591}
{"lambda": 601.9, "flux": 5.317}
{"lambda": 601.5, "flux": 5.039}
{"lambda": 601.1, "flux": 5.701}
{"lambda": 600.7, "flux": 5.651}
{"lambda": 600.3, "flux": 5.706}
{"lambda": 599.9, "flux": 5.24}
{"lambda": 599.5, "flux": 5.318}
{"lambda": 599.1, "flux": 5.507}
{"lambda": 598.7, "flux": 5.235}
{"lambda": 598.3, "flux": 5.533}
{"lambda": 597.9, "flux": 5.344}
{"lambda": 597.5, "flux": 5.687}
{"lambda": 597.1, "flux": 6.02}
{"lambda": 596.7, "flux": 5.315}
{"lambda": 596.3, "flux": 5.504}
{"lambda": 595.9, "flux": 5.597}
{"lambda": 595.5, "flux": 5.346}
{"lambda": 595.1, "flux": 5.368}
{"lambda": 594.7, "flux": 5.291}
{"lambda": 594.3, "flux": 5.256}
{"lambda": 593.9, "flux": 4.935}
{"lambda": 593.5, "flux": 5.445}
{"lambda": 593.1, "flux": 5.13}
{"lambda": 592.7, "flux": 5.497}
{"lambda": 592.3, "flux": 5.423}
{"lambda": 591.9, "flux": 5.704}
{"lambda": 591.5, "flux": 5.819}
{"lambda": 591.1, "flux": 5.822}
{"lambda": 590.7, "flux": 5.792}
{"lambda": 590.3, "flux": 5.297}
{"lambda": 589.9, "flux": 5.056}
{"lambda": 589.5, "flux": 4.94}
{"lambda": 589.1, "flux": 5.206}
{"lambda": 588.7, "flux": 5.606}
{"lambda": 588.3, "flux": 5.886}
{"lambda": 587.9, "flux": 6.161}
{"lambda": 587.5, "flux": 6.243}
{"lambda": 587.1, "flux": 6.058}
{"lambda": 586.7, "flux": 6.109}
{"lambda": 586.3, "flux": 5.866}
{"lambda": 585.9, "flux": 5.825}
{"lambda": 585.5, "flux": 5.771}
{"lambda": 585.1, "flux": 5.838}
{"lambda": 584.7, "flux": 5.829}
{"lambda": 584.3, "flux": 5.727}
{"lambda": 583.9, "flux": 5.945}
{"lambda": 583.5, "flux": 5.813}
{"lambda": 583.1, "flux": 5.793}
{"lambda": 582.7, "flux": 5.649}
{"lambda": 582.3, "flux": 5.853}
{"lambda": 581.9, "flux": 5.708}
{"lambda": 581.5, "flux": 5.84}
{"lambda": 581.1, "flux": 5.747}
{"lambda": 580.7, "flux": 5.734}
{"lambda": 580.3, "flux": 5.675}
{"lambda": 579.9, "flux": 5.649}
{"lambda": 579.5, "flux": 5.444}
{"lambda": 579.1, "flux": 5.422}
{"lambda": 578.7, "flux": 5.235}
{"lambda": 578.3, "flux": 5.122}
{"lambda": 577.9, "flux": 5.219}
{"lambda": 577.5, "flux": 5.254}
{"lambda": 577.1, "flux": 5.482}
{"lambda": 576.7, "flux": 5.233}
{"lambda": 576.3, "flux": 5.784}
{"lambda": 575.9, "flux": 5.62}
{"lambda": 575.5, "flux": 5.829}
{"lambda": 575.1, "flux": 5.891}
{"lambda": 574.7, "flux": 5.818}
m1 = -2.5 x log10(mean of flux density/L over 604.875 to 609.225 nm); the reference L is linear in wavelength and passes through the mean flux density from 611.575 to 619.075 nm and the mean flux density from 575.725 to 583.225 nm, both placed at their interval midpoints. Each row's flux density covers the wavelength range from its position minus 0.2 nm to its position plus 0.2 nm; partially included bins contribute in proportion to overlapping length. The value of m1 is -0.04 mag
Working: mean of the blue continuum 5.55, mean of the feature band 5.6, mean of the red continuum 5.32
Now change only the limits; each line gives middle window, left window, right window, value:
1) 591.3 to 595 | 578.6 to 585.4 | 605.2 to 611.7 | 0.06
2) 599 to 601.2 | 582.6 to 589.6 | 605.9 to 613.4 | 0.03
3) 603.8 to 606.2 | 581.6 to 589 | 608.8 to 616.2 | 0.02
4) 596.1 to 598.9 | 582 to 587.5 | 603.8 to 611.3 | 0.04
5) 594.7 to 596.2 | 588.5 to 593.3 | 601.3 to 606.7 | 0.01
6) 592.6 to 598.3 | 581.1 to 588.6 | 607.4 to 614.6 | 0.07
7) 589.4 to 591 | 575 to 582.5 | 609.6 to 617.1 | 0.04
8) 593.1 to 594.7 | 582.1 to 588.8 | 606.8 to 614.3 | 0.11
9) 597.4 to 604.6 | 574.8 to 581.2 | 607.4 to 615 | 0.02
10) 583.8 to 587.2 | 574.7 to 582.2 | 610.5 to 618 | -0.07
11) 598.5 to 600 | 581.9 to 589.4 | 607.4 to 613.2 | 0.07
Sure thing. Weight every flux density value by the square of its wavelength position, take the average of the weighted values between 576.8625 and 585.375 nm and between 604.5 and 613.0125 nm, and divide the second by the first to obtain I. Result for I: 1.09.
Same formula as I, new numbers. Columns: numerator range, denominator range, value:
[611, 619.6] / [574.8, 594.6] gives 1.06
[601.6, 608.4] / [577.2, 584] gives 1.08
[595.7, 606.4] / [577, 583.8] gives 1.06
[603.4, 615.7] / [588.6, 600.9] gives 1.07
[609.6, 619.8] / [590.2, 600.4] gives 1.05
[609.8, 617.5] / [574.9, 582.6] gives 1.10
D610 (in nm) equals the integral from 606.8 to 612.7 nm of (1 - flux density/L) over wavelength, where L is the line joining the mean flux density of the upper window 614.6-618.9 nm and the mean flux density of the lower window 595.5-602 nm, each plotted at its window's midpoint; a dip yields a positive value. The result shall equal -0.33 nm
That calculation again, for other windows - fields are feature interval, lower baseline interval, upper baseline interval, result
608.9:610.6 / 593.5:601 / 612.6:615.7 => -0.05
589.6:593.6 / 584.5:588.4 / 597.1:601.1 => 0.20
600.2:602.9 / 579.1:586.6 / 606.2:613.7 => 0.08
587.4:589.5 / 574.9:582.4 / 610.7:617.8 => -0.08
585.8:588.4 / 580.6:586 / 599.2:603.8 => -0.14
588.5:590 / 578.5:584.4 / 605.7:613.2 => 0.12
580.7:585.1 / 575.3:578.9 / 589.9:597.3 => -0.29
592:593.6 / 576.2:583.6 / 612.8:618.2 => 0.02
